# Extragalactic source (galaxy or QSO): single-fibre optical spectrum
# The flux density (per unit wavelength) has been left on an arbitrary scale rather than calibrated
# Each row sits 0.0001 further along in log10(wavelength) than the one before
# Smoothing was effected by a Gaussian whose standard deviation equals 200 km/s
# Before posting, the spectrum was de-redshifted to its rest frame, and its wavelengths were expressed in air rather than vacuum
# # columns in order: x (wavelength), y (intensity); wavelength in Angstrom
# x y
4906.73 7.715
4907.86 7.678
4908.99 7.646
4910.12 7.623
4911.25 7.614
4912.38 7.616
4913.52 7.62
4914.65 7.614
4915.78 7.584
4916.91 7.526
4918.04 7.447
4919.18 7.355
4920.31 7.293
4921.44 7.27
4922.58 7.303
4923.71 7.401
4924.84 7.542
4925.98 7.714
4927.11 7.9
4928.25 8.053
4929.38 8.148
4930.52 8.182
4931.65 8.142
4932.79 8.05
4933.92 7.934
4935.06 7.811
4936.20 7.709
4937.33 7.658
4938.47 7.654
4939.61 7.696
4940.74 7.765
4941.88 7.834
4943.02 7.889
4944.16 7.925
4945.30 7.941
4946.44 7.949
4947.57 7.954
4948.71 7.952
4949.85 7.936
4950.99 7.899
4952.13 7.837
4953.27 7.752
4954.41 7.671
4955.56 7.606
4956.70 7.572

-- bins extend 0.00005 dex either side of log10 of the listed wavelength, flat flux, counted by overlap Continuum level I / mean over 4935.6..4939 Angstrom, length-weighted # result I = 7.68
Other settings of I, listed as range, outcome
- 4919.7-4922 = 7.3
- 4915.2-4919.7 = 7.48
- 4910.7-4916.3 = 7.6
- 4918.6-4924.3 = 7.32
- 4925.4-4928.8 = 7.87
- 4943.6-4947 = 7.93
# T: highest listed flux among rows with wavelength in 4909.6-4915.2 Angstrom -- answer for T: 7.623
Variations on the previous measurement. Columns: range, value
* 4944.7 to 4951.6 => 7.954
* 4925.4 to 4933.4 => 8.182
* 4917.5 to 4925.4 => 7.542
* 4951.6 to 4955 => 7.837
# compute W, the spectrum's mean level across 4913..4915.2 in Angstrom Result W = 7.62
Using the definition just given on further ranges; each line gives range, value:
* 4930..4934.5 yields 8.08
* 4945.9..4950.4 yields 7.96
